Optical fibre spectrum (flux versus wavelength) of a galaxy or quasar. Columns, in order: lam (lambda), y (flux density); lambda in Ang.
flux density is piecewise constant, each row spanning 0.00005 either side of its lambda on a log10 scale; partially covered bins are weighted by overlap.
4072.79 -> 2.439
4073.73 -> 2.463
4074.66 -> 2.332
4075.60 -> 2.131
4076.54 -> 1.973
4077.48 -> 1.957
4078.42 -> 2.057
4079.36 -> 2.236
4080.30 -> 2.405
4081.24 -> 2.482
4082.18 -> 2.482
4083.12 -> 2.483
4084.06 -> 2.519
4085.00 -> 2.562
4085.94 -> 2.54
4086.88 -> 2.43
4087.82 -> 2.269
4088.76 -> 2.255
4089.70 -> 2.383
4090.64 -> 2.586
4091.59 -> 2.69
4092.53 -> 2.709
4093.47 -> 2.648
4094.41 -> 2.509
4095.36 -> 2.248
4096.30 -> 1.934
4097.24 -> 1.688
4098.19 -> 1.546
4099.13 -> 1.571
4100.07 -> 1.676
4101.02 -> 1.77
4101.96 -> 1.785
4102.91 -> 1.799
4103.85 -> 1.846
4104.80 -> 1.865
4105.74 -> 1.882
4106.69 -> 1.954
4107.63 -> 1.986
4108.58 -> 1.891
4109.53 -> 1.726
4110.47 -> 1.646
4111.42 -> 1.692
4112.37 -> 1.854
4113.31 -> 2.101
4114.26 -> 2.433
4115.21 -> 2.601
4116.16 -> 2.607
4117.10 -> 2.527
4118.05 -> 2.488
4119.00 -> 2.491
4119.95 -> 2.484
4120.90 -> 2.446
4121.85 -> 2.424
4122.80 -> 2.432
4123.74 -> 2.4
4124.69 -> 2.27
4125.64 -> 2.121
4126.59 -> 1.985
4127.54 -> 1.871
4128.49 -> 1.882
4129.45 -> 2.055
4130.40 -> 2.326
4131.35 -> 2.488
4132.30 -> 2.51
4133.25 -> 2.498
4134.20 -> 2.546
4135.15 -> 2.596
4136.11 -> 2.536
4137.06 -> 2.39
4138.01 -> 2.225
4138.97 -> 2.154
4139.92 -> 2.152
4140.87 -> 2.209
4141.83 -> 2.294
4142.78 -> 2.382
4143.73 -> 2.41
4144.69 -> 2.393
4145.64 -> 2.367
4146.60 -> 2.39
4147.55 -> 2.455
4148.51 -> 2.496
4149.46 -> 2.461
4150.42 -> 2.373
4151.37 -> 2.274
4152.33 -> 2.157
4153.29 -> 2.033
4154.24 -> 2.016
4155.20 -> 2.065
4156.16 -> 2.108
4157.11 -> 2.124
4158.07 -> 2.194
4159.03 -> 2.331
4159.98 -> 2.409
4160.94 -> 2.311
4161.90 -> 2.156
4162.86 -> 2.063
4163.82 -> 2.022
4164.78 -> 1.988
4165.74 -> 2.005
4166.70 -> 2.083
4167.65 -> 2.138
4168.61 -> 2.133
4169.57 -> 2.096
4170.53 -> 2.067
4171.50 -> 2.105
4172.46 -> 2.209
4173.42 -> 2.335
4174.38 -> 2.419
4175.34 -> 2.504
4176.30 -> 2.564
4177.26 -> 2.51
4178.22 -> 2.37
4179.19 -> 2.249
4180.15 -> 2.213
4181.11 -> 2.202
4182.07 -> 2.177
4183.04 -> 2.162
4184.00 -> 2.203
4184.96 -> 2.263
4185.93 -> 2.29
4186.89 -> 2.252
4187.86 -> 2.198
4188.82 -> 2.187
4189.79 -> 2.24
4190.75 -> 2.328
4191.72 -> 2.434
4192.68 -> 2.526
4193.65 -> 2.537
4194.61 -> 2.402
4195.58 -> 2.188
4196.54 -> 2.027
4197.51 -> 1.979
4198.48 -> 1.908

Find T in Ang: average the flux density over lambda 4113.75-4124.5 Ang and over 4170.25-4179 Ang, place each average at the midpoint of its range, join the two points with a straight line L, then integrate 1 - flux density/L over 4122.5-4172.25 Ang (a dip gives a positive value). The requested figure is 3.5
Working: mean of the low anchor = 2.48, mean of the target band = 2.24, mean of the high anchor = 2.34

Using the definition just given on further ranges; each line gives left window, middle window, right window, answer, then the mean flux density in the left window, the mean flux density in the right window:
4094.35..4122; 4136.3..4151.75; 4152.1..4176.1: -1.62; 2.04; 2.17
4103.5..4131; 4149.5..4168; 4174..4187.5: 0.80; 2.15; 2.31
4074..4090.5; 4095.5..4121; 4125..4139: 3.28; 2.33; 2.28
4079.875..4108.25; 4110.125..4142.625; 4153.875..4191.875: -1.39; 2.18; 2.22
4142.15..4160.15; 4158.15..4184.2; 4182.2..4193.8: 0.74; 2.29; 2.29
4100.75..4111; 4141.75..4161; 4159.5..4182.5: -1.68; 1.83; 2.22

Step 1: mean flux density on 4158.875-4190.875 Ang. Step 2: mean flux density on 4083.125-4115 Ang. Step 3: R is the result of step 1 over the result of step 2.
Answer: 1.06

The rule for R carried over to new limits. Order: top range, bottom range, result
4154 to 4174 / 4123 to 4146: 0.93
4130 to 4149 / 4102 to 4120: 1.15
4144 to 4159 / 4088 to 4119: 1.08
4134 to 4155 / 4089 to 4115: 1.15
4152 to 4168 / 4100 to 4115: 1.13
